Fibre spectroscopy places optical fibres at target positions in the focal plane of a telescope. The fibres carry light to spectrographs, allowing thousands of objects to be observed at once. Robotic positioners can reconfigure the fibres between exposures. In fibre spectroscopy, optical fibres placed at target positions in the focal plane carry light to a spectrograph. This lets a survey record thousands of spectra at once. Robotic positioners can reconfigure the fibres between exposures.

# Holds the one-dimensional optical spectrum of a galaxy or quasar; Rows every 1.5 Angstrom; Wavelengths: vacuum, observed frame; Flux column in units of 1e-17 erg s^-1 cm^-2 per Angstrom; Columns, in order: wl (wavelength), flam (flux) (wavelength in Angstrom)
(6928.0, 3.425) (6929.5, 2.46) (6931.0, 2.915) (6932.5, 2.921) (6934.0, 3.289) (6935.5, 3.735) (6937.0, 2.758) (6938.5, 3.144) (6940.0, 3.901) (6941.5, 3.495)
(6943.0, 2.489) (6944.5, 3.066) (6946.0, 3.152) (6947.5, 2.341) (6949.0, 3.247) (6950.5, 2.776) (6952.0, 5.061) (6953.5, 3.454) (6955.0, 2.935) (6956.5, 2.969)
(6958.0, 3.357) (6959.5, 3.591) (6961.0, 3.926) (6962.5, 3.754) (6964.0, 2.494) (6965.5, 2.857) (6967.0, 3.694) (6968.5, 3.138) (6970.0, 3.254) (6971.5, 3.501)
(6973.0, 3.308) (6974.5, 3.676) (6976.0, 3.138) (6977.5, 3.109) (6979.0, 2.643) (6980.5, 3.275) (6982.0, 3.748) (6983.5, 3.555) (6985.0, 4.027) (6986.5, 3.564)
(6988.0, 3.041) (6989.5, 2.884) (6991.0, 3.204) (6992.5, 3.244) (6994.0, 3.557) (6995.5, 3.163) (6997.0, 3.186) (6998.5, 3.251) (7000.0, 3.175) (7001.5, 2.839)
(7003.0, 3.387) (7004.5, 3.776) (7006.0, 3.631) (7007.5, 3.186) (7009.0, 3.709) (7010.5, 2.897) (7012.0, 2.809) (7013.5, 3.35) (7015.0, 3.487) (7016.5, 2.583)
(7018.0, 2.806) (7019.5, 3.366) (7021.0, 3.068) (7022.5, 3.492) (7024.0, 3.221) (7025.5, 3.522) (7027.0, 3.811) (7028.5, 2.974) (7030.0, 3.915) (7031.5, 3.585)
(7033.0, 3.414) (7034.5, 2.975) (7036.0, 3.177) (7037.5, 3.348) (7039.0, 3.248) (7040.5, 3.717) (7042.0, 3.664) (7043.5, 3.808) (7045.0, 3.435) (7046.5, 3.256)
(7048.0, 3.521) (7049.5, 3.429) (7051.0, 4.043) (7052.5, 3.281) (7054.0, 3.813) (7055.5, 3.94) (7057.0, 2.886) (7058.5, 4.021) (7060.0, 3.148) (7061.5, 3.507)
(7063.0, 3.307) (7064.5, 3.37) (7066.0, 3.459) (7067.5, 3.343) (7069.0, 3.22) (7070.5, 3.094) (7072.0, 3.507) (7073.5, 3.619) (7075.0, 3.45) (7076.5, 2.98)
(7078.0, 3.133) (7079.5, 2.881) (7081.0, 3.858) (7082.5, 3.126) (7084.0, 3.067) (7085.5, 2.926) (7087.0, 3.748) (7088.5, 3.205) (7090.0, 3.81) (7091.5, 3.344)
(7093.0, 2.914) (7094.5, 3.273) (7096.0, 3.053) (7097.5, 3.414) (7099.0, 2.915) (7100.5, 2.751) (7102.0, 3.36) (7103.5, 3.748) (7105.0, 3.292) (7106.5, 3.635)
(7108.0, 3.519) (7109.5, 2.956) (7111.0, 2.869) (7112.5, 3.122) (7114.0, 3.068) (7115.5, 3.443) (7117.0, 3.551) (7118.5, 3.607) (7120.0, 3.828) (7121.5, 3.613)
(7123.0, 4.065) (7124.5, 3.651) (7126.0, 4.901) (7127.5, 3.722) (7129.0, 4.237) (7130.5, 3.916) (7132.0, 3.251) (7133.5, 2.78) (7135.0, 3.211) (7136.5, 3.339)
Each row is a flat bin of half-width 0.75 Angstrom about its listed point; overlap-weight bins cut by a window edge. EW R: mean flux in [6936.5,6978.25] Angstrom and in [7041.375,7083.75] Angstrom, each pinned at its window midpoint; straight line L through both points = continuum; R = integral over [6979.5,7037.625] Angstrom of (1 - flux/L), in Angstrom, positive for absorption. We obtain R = 0.67 Angstrom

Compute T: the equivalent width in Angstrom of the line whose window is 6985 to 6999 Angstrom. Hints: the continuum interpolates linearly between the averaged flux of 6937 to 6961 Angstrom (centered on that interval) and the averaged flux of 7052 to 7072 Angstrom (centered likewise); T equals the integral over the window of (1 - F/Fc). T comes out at 0.22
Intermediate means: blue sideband 3.27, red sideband 3.42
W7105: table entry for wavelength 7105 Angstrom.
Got 3.292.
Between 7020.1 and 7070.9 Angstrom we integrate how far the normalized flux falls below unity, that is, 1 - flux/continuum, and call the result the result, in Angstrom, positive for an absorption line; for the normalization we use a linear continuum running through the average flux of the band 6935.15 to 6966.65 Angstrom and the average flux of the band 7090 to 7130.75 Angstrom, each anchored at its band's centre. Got -0.8 Angstrom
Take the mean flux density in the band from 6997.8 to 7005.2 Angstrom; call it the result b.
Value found 3.28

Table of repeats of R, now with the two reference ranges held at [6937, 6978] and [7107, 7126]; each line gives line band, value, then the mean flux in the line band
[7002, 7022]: 0.7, 3.23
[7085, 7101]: 1.1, 3.23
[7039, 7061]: -1.0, 3.56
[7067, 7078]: 0.4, 3.3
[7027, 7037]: 0.0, 3.38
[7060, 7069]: 0.2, 3.36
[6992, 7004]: 0.4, 3.24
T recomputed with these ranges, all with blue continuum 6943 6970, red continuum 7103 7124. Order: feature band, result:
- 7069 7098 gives 1.1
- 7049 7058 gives -0.5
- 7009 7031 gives 0.5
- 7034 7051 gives -0.4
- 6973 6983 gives 0.0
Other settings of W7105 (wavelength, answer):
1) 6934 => 3.289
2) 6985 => 4.027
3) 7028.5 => 2.974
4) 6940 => 3.901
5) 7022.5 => 3.492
